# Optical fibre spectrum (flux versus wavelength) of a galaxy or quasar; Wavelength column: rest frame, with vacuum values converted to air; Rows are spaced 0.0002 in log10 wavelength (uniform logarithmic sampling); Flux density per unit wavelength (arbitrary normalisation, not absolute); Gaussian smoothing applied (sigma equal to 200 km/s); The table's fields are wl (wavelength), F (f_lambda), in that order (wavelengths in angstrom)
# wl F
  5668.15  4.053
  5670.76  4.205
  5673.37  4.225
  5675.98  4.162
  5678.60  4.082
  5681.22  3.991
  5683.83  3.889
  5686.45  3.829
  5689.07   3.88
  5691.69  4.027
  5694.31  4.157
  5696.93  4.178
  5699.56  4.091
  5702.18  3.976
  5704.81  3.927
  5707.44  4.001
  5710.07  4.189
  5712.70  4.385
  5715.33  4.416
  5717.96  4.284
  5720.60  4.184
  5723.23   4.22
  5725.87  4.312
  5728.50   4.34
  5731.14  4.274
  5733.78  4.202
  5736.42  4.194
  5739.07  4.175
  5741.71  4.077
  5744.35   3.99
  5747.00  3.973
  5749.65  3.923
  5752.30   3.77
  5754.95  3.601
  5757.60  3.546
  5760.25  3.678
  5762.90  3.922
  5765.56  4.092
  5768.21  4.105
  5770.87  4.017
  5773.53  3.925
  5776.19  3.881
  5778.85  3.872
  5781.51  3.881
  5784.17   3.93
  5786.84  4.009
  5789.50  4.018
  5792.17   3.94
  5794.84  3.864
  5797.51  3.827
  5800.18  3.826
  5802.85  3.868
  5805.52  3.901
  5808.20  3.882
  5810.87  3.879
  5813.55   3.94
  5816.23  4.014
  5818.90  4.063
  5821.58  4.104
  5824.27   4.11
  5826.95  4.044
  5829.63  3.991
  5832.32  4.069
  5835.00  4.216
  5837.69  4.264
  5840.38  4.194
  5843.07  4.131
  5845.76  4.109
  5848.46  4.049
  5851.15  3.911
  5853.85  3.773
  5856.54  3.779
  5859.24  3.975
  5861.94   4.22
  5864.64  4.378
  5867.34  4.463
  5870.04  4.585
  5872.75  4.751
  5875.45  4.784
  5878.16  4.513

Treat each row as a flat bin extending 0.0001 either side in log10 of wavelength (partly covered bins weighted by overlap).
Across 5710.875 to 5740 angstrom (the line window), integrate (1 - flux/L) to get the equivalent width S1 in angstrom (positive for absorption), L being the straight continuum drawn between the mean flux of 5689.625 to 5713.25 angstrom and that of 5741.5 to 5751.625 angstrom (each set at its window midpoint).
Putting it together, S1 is -1.8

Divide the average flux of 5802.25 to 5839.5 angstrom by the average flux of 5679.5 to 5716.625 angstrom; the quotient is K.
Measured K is 1.0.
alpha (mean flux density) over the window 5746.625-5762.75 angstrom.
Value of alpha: 3.75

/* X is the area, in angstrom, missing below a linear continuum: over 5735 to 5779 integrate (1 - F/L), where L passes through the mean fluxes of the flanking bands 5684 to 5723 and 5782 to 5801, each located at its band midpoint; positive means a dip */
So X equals 0.7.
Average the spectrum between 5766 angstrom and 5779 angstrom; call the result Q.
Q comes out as 3.98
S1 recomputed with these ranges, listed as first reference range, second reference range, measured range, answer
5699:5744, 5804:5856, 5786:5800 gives 0.6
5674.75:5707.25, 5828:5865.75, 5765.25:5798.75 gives 0.8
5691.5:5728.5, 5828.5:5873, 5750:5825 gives 4.6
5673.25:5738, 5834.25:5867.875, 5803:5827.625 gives 0.7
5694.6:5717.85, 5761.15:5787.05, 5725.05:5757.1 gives 0.0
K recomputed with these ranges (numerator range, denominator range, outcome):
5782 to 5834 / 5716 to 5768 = 0.98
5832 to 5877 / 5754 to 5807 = 1.09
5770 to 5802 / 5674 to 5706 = 0.97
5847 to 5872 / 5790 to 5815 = 1.07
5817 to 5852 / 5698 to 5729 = 0.98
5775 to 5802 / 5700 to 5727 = 0.93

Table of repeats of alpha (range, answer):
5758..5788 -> 3.93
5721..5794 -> 4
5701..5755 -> 4.13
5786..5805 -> 3.91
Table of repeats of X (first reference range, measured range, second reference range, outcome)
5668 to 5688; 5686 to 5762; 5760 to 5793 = -1.1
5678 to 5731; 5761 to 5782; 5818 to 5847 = 0.8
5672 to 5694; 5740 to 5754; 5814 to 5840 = 0.4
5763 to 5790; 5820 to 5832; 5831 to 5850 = 0.1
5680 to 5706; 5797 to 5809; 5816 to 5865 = 0.6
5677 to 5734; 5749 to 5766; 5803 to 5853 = 1.3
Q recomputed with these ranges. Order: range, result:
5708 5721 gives 4.28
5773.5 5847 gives 3.99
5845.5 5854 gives 3.96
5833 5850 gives 4.15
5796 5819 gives 3.9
